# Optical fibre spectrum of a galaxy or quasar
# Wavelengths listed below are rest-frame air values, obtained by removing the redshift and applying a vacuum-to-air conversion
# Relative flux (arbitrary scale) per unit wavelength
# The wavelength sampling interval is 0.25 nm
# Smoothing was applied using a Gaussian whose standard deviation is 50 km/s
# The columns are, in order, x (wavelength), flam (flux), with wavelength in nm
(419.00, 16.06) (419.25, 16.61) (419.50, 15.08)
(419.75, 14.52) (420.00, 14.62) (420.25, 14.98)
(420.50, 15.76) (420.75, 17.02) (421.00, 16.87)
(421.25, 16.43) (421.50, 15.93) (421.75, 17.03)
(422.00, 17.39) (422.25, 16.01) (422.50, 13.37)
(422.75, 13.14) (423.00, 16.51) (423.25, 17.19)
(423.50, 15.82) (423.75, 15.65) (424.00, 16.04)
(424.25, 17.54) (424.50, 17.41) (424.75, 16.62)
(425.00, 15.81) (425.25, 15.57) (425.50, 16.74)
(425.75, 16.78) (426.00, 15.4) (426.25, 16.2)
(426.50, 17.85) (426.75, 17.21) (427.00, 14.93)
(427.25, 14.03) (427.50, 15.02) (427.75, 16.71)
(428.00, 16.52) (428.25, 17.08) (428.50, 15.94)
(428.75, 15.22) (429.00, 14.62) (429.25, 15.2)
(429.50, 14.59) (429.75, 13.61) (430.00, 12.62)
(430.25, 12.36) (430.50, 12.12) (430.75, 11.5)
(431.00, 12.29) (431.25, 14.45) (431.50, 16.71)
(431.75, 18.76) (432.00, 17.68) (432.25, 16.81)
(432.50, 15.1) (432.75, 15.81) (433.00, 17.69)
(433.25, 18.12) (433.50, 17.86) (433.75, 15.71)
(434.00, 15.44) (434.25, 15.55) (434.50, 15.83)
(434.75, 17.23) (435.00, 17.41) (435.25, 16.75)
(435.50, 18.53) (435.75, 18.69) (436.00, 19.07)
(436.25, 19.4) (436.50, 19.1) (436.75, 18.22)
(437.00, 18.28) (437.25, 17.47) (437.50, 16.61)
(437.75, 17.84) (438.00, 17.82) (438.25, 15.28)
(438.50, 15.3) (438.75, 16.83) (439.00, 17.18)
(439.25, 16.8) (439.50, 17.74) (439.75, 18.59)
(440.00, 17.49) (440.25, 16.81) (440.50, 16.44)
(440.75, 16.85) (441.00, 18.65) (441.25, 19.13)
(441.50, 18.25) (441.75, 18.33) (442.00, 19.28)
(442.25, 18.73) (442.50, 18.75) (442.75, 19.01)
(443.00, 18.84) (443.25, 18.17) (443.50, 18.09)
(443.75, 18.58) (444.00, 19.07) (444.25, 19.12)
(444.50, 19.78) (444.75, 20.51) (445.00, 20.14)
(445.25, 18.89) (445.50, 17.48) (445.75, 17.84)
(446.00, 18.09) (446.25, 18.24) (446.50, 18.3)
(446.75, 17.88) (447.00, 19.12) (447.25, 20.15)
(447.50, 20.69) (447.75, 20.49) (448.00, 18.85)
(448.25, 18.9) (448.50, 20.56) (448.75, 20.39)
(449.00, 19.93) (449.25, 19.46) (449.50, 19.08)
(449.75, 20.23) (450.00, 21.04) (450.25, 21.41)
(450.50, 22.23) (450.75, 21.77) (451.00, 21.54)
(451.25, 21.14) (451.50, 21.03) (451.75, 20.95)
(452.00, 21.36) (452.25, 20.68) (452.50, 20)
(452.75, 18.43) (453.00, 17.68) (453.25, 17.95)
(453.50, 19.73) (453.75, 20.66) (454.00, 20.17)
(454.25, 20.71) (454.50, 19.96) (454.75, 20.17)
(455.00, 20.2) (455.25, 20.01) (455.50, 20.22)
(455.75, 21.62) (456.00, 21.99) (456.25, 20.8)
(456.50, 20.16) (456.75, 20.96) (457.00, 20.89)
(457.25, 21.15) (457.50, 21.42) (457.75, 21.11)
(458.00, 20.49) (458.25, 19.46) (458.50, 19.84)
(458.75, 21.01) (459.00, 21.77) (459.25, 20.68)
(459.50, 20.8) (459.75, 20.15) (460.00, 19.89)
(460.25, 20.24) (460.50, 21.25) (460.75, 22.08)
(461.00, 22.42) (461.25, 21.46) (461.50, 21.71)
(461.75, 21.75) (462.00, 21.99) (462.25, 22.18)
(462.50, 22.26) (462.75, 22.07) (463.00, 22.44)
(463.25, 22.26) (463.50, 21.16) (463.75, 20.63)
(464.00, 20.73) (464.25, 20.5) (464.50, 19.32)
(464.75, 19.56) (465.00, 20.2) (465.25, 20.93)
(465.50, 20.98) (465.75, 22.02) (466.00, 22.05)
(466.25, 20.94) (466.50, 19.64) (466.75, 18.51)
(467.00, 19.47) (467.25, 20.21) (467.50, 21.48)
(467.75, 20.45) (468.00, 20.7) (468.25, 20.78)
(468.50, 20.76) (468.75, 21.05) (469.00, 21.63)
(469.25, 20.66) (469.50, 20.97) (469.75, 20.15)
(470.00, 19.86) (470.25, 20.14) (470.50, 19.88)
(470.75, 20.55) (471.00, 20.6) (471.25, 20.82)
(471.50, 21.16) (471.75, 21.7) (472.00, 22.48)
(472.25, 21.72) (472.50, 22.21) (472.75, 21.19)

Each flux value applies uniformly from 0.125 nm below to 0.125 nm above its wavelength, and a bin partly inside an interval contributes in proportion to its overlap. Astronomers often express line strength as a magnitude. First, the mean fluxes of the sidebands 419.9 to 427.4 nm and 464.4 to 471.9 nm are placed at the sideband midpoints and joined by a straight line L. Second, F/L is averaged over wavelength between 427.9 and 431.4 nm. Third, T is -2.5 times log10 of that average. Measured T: 0.177 mag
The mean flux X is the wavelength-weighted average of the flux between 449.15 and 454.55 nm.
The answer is 20.3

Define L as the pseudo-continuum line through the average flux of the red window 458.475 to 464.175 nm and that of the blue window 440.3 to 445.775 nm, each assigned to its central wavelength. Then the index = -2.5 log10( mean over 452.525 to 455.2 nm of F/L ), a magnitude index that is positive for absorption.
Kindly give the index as 0.04 mag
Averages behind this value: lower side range 18.6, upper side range 21.4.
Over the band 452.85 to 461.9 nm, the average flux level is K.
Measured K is 20.6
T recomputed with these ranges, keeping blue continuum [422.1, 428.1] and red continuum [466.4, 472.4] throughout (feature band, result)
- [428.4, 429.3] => 0.08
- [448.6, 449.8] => -0.07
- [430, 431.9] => 0.19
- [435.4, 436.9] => -0.10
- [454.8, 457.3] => -0.08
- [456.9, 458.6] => -0.07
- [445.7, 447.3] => -0.01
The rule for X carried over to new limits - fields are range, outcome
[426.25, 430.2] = 15.4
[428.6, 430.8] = 13.6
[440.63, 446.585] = 18.7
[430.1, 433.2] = 15.2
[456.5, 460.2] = 20.7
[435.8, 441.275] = 17.6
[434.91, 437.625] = 18.1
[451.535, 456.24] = 20.2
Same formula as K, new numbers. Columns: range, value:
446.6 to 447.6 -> 19.4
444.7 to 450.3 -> 19.4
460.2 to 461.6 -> 21.6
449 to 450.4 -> 20.3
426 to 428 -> 16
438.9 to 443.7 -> 18.1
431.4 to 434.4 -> 16.8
